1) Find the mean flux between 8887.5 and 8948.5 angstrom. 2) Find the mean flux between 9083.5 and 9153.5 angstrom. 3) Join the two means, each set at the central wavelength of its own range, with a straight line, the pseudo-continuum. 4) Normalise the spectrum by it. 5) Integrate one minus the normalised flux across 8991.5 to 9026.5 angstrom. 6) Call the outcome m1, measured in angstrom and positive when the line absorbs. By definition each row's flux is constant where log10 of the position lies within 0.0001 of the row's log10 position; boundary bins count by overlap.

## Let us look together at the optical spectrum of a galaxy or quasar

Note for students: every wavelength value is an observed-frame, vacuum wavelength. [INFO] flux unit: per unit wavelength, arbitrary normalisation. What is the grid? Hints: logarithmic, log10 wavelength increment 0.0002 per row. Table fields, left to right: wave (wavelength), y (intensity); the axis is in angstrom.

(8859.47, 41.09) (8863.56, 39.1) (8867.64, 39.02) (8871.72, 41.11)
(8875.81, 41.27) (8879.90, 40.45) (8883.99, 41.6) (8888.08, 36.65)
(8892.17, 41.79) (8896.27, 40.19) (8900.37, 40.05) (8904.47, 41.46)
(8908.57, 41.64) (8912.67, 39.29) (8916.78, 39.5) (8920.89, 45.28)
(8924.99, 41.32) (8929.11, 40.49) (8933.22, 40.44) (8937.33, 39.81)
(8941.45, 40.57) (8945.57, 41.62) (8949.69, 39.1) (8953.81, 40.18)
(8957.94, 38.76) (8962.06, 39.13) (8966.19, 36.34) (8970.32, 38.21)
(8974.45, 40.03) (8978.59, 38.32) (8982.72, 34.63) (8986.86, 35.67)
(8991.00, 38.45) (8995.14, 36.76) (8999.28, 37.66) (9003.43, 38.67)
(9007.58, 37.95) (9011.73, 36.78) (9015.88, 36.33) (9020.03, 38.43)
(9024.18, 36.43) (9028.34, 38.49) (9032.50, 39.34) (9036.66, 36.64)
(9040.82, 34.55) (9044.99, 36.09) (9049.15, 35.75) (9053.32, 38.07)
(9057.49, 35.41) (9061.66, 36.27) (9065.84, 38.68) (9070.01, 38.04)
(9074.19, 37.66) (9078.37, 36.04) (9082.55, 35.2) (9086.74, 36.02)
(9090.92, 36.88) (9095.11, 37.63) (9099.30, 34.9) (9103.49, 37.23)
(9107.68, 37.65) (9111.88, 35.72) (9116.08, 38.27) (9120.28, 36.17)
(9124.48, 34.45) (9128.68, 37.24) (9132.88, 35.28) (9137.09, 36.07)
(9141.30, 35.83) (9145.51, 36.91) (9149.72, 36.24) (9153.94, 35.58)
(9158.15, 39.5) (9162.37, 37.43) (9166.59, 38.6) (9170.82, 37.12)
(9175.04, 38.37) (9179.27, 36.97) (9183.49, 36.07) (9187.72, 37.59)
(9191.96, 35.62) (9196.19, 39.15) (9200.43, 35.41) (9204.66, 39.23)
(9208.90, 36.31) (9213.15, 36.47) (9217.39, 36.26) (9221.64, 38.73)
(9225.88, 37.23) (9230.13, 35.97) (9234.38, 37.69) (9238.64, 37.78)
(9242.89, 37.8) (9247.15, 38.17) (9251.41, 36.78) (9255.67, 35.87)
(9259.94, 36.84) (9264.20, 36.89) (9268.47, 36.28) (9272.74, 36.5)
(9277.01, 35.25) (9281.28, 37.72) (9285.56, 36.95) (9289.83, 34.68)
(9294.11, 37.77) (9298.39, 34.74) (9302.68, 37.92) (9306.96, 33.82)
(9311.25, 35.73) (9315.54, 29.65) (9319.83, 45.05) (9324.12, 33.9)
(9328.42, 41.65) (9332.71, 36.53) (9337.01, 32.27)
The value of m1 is 1.2 angstrom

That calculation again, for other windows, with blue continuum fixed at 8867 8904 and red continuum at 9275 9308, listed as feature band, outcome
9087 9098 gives 0.4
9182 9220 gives 0.2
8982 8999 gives 1.1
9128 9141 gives 0.6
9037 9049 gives 1.0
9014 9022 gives 0.3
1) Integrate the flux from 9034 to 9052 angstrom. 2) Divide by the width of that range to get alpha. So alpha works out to 36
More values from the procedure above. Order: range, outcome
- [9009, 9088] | 36.9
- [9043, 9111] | 36.7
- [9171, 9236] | 37.1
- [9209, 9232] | 36.9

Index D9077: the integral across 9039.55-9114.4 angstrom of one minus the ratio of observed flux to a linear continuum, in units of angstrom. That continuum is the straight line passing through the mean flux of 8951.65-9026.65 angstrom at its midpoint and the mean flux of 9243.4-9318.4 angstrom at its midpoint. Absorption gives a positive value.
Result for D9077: 1.31 angstrom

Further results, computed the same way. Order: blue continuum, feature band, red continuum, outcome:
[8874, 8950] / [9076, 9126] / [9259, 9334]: 2.9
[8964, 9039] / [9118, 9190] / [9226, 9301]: 0.5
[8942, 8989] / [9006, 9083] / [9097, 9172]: 1.3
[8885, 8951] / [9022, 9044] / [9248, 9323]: 1.3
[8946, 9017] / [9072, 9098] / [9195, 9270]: 0.7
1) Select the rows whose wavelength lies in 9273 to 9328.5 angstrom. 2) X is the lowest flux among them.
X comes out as 29.65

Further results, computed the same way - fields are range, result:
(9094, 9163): 34.45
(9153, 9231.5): 35.41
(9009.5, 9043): 34.55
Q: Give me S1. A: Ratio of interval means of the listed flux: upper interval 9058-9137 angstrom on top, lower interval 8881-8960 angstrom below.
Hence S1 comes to 0.90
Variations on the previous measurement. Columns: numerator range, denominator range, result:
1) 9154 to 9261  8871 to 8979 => 0.93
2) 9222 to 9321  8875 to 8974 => 0.91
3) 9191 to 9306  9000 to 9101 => 1.00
